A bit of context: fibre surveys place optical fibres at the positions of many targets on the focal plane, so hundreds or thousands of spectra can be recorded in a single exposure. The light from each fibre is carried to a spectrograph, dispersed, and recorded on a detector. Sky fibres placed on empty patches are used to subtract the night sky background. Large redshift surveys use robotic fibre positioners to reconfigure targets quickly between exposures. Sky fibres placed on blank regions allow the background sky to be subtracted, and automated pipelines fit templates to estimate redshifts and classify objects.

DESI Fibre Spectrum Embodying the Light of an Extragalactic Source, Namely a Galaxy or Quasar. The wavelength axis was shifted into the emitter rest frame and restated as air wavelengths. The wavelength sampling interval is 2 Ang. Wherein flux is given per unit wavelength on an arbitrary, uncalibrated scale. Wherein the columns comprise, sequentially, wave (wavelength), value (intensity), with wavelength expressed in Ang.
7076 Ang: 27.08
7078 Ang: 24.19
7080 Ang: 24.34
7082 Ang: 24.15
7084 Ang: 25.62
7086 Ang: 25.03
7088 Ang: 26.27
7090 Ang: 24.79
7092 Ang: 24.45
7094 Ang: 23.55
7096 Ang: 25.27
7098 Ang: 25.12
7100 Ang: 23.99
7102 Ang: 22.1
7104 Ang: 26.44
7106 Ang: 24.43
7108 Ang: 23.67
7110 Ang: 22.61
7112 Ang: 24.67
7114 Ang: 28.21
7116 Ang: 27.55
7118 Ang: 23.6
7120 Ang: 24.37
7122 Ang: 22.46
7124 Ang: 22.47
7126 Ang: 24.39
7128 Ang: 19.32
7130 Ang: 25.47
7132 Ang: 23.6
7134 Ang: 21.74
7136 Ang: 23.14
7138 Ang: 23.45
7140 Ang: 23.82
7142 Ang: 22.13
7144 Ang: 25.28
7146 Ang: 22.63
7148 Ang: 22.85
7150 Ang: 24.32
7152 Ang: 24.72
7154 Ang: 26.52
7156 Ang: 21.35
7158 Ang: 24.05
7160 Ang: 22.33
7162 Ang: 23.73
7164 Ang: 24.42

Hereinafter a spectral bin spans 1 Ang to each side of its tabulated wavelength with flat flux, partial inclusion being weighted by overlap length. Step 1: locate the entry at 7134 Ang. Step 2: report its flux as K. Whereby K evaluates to 21.74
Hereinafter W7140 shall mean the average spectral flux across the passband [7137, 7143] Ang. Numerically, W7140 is 23.1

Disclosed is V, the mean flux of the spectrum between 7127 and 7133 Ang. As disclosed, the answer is 22.8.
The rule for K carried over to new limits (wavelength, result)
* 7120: 24.37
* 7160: 22.33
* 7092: 24.45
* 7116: 27.55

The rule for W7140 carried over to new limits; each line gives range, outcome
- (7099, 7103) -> 23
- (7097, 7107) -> 24.4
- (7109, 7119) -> 25.3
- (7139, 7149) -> 23.3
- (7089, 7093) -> 24.6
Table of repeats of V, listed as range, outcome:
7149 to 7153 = 24.5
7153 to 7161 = 23.6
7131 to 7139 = 23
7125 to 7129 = 21.9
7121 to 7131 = 22.8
